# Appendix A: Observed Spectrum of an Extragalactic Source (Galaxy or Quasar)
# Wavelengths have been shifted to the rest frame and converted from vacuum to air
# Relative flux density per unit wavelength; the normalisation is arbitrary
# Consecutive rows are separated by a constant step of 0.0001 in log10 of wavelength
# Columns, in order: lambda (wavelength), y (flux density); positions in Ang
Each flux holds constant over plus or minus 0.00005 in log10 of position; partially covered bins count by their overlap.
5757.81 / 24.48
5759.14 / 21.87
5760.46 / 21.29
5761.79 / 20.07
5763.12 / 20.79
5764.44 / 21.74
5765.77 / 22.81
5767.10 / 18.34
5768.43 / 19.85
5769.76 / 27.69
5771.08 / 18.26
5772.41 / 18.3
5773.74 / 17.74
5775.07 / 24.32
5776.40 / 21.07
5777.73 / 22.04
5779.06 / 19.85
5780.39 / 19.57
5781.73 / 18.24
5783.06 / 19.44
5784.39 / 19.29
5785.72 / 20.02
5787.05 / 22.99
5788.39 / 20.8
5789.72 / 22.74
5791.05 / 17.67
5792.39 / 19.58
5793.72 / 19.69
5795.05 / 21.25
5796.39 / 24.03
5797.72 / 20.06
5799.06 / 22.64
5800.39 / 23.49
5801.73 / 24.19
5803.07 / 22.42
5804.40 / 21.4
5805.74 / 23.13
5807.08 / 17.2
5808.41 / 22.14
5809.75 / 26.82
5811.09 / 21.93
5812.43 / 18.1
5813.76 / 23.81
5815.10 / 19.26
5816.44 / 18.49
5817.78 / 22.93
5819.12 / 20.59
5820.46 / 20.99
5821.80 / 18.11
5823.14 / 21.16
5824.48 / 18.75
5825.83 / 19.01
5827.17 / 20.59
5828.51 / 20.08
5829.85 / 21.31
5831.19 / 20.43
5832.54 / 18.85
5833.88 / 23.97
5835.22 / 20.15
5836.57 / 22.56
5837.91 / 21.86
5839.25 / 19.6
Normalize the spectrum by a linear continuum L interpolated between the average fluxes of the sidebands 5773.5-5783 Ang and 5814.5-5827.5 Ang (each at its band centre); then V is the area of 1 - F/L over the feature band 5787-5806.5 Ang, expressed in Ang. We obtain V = -1.4 Ang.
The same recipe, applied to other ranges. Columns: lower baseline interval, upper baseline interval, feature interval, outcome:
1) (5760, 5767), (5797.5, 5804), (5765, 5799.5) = 1.9 Ang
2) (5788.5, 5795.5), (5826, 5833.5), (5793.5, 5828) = -1.7 Ang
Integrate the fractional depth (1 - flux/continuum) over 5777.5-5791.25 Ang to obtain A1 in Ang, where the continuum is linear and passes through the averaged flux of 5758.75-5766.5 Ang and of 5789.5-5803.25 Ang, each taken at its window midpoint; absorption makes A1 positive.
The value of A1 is 0.78 Ang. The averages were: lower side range 21.4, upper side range 21.5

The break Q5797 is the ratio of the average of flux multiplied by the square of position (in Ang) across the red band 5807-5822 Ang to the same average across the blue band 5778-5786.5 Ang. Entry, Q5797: 1.09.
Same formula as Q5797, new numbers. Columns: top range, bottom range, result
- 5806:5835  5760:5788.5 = 1.02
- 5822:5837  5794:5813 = 0.94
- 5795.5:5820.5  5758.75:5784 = 1.07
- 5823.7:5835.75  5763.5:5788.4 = 1.00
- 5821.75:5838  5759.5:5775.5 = 1.01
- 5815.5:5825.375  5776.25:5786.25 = 1.02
